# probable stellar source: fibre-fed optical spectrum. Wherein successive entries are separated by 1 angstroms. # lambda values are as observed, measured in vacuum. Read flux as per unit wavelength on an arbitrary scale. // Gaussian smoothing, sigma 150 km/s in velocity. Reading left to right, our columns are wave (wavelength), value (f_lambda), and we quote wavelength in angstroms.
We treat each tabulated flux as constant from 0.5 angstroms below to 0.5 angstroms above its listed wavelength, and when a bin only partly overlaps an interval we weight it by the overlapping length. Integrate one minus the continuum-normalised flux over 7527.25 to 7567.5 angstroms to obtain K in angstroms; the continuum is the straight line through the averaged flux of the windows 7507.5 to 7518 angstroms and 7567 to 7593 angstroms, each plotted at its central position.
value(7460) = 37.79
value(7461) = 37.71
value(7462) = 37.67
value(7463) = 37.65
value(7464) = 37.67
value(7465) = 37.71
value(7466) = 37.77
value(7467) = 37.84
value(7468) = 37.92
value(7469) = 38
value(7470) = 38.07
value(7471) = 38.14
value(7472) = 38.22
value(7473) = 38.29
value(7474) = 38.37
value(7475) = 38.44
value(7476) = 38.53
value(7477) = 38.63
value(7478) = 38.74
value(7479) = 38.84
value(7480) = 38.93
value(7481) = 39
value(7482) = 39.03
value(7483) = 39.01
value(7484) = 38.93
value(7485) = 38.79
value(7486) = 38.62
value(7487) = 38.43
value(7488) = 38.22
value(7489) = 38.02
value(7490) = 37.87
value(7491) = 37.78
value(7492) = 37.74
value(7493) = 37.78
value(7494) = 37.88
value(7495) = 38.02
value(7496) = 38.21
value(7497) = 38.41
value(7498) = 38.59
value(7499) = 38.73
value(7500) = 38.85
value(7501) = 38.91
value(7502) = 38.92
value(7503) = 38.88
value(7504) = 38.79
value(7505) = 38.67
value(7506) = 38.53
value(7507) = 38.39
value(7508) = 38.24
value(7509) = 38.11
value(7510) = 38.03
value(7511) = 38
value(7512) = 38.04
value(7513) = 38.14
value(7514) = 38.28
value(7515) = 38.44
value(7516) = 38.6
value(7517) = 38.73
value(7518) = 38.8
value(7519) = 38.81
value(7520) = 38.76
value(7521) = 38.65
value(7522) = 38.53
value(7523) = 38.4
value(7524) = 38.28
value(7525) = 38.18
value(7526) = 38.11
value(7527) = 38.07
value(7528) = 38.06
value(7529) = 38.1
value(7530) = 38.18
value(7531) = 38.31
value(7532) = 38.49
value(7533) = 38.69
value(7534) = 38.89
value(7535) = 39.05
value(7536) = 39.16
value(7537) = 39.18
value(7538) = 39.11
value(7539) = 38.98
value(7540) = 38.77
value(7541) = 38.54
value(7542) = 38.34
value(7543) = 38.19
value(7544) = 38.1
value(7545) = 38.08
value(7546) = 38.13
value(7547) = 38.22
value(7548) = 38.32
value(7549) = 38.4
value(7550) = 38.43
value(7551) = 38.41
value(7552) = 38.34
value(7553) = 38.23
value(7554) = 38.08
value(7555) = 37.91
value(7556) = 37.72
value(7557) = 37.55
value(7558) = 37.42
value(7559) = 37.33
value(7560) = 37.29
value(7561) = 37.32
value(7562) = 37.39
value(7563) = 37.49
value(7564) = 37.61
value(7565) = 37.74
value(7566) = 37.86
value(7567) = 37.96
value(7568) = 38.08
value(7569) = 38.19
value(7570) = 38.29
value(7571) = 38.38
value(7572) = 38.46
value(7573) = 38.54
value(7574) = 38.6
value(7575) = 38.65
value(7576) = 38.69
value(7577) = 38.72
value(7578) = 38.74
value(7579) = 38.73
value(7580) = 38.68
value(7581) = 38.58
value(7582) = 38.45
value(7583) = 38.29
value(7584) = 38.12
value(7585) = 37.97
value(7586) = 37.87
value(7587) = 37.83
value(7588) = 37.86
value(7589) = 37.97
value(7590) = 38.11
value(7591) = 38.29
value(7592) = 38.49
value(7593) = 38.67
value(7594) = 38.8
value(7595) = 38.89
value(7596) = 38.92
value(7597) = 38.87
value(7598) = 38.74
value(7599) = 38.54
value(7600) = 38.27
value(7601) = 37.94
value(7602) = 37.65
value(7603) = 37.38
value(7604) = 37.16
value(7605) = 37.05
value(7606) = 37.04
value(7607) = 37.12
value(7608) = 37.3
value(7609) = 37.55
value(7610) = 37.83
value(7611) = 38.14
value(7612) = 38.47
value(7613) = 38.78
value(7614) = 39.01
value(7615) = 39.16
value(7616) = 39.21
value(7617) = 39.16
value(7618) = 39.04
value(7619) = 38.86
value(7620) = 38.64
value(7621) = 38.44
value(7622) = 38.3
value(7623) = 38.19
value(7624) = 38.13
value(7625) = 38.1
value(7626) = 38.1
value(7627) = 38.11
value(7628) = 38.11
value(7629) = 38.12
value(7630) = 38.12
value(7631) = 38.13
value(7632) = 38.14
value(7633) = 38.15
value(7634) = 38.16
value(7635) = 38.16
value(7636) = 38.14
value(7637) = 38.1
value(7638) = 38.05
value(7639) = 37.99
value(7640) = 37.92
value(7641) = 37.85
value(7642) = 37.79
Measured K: 0.1 angstroms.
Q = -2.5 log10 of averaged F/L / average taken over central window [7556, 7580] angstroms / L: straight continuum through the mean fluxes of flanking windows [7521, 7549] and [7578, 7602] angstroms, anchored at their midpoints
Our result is 0.01 mag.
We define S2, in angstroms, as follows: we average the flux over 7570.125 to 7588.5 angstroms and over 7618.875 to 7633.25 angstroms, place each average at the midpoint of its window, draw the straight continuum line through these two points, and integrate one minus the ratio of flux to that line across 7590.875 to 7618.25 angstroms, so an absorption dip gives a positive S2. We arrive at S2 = 0.0 angstroms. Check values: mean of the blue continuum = 38.4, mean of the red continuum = 38.2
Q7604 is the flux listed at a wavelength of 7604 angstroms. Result 37.16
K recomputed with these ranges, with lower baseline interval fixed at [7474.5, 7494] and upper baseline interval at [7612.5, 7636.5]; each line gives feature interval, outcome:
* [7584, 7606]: 0.2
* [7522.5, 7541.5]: 0.0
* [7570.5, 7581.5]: 0.0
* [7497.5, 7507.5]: -0.1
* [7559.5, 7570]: 0.2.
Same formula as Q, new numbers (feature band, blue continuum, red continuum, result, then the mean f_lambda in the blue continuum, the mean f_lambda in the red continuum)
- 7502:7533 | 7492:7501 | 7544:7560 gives -0.006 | 38.3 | 38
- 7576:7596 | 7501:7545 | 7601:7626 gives -0.004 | 38.5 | 38.1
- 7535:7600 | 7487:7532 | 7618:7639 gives 0.000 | 38.3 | 38.2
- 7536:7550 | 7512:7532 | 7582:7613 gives -0.006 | 38.4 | 38.1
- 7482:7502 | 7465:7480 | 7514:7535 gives -0.001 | 38.3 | 38.5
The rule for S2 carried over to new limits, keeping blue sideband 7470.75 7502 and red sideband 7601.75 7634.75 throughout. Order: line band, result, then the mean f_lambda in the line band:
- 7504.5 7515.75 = 0.0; 38.3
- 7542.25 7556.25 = 0.0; 38.2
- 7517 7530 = 0.0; 38.4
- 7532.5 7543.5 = -0.1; 38.8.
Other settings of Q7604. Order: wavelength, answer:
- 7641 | 37.85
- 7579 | 38.73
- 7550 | 38.43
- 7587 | 37.83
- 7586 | 37.87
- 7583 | 38.29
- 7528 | 38.06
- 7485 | 38.79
